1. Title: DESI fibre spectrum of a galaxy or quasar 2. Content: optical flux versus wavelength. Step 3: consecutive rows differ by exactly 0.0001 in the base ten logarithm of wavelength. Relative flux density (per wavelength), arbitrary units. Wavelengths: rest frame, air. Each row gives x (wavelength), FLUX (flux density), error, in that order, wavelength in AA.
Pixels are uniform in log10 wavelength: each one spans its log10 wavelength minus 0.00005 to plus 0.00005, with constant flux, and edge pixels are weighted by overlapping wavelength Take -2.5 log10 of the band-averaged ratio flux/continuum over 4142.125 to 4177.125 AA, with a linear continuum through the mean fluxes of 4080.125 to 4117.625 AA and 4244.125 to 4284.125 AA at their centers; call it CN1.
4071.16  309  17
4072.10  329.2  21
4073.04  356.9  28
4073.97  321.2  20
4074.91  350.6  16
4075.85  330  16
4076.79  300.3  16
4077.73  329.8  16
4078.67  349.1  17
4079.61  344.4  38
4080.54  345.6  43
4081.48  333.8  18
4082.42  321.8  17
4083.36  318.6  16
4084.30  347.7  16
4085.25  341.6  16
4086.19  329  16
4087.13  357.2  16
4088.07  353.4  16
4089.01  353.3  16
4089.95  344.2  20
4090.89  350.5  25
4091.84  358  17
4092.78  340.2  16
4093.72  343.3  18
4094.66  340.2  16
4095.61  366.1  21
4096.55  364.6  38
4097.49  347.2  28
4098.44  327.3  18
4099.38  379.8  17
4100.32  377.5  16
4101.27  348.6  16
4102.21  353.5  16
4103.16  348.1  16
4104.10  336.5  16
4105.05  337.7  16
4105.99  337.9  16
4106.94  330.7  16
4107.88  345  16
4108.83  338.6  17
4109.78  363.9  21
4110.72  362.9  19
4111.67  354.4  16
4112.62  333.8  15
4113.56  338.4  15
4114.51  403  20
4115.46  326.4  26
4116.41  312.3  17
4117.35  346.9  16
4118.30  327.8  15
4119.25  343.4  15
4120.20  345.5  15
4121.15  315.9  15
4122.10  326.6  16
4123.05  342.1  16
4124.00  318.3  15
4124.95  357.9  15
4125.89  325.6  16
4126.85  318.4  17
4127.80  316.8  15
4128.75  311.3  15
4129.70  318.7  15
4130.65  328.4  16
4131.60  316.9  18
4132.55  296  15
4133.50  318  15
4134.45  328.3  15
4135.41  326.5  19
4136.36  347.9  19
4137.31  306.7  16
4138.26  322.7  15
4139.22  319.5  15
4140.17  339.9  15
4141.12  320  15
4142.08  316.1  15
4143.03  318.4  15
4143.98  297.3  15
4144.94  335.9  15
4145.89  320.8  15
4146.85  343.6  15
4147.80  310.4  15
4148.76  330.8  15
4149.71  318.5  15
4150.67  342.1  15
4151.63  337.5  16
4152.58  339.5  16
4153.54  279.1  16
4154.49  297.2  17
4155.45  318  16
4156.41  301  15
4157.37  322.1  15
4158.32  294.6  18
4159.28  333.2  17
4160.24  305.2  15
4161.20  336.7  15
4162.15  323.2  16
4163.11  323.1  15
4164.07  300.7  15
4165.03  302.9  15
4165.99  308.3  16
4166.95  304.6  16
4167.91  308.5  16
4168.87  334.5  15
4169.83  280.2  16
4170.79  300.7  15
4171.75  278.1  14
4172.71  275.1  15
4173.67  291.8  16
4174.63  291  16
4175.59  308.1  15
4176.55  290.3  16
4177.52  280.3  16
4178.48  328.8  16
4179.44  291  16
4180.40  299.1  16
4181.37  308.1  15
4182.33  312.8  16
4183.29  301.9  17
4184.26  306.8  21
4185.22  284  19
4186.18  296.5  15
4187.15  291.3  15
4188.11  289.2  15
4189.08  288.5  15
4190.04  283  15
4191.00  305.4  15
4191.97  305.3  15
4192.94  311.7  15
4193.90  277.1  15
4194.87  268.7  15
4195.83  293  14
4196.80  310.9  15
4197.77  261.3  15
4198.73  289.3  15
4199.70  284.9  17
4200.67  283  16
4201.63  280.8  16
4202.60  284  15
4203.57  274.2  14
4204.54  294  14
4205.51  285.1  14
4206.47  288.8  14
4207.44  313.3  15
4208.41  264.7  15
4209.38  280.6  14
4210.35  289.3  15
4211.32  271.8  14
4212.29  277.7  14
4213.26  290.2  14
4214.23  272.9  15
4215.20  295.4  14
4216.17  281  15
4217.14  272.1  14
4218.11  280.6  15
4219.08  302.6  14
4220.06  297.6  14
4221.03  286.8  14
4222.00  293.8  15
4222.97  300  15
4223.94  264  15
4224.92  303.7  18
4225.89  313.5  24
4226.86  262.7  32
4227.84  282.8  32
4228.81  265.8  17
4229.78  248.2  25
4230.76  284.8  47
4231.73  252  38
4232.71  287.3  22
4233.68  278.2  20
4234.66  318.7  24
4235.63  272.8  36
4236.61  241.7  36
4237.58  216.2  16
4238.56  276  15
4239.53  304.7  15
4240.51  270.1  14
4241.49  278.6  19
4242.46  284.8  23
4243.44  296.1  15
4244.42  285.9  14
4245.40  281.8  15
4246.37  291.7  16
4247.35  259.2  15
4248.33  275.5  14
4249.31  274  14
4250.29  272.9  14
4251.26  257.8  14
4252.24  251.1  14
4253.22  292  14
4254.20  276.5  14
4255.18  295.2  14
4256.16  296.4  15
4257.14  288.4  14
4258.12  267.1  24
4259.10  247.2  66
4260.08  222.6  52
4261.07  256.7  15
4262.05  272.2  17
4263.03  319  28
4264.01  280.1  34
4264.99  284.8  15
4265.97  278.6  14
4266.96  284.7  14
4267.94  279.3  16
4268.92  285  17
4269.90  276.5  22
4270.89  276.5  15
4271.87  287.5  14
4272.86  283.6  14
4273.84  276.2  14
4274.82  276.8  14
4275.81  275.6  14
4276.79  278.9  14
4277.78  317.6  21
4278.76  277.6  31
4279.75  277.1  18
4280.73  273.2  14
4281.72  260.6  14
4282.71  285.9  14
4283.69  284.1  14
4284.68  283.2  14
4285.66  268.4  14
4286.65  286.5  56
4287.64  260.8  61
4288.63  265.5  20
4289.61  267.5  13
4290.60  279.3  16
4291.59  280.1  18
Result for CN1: 0.03 mag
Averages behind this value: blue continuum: 346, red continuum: 278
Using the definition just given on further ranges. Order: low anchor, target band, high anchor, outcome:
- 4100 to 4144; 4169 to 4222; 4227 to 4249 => 0.02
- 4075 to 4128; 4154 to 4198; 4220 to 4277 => 0.03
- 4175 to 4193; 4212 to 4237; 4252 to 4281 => 0.03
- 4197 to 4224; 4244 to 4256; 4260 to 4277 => 0.02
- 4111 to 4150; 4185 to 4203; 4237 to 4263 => 0.04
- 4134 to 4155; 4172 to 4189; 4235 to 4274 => 0.04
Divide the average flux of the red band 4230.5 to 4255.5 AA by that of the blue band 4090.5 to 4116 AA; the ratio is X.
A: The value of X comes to 0.79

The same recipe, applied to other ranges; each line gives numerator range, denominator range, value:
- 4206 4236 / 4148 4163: 0.89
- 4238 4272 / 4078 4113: 0.80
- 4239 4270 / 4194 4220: 0.98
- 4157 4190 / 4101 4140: 0.91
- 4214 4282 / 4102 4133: 0.83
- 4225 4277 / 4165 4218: 0.95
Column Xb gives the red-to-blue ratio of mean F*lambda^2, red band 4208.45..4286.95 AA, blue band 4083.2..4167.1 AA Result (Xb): 0.9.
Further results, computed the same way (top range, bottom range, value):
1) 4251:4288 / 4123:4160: 0.92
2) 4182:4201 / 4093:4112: 0.87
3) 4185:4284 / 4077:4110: 0.87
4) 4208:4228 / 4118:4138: 0.91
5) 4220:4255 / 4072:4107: 0.87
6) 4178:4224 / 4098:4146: 0.90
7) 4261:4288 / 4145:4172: 0.94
